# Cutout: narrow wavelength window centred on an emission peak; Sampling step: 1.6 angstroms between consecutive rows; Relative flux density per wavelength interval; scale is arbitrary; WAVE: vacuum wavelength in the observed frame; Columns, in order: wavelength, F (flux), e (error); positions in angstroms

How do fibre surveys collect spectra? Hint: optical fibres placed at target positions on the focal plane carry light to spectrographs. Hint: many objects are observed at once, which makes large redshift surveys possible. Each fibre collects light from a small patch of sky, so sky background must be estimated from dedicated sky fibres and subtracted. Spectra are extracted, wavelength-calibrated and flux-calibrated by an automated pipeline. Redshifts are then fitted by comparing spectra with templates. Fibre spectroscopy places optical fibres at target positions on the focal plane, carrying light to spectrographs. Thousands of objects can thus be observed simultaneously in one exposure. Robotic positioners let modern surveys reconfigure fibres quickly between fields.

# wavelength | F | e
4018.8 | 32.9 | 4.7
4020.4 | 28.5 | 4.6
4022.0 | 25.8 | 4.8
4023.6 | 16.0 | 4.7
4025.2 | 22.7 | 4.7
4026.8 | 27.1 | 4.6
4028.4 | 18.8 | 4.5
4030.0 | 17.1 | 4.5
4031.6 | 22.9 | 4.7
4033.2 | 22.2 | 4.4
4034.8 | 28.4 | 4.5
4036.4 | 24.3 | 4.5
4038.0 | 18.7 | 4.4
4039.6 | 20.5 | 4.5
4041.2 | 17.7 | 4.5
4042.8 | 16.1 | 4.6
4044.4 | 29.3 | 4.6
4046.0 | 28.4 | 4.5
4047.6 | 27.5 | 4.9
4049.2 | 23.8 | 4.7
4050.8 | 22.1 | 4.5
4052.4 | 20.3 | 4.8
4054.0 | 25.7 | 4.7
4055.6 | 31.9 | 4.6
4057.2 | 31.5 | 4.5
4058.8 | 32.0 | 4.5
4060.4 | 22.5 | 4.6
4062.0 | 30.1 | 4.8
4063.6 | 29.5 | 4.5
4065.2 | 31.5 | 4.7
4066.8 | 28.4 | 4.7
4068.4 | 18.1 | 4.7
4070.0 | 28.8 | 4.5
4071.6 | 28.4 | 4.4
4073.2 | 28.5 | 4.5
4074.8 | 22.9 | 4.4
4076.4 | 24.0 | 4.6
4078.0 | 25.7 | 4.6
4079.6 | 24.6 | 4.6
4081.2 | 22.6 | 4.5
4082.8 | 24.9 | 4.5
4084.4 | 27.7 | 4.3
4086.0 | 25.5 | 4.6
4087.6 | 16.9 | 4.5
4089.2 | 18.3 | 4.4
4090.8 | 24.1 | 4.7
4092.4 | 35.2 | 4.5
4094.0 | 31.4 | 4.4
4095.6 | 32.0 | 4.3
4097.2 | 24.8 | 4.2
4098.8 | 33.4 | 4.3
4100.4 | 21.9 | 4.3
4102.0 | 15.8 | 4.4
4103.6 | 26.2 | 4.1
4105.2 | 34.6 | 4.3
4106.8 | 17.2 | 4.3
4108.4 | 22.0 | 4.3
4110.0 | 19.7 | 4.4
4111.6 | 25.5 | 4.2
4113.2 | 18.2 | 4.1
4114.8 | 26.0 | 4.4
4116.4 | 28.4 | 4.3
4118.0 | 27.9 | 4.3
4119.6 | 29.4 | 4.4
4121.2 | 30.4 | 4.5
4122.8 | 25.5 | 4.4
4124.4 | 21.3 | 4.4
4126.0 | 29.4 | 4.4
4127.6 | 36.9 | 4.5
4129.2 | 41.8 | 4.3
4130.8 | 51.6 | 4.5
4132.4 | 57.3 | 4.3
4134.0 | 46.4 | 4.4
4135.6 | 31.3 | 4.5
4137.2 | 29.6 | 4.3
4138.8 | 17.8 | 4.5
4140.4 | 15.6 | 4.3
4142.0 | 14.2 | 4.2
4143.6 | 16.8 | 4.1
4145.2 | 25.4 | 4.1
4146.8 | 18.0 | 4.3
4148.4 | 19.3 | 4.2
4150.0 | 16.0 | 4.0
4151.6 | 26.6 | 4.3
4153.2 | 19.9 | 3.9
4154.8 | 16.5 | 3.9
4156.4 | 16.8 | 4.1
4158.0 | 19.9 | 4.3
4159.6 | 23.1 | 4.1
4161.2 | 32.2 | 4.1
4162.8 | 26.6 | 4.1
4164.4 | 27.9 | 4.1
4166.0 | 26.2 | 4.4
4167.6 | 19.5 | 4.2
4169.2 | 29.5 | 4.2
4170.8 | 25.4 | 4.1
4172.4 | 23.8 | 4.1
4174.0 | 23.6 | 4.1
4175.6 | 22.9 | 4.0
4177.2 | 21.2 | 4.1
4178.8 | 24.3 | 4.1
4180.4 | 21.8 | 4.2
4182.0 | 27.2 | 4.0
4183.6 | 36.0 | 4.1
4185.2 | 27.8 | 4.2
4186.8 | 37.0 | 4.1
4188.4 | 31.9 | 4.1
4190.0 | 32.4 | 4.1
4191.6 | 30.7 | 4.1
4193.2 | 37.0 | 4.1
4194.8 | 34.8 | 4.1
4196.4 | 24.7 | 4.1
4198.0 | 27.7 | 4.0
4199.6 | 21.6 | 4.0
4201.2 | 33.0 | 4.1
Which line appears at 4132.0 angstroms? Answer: [O II] 3727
